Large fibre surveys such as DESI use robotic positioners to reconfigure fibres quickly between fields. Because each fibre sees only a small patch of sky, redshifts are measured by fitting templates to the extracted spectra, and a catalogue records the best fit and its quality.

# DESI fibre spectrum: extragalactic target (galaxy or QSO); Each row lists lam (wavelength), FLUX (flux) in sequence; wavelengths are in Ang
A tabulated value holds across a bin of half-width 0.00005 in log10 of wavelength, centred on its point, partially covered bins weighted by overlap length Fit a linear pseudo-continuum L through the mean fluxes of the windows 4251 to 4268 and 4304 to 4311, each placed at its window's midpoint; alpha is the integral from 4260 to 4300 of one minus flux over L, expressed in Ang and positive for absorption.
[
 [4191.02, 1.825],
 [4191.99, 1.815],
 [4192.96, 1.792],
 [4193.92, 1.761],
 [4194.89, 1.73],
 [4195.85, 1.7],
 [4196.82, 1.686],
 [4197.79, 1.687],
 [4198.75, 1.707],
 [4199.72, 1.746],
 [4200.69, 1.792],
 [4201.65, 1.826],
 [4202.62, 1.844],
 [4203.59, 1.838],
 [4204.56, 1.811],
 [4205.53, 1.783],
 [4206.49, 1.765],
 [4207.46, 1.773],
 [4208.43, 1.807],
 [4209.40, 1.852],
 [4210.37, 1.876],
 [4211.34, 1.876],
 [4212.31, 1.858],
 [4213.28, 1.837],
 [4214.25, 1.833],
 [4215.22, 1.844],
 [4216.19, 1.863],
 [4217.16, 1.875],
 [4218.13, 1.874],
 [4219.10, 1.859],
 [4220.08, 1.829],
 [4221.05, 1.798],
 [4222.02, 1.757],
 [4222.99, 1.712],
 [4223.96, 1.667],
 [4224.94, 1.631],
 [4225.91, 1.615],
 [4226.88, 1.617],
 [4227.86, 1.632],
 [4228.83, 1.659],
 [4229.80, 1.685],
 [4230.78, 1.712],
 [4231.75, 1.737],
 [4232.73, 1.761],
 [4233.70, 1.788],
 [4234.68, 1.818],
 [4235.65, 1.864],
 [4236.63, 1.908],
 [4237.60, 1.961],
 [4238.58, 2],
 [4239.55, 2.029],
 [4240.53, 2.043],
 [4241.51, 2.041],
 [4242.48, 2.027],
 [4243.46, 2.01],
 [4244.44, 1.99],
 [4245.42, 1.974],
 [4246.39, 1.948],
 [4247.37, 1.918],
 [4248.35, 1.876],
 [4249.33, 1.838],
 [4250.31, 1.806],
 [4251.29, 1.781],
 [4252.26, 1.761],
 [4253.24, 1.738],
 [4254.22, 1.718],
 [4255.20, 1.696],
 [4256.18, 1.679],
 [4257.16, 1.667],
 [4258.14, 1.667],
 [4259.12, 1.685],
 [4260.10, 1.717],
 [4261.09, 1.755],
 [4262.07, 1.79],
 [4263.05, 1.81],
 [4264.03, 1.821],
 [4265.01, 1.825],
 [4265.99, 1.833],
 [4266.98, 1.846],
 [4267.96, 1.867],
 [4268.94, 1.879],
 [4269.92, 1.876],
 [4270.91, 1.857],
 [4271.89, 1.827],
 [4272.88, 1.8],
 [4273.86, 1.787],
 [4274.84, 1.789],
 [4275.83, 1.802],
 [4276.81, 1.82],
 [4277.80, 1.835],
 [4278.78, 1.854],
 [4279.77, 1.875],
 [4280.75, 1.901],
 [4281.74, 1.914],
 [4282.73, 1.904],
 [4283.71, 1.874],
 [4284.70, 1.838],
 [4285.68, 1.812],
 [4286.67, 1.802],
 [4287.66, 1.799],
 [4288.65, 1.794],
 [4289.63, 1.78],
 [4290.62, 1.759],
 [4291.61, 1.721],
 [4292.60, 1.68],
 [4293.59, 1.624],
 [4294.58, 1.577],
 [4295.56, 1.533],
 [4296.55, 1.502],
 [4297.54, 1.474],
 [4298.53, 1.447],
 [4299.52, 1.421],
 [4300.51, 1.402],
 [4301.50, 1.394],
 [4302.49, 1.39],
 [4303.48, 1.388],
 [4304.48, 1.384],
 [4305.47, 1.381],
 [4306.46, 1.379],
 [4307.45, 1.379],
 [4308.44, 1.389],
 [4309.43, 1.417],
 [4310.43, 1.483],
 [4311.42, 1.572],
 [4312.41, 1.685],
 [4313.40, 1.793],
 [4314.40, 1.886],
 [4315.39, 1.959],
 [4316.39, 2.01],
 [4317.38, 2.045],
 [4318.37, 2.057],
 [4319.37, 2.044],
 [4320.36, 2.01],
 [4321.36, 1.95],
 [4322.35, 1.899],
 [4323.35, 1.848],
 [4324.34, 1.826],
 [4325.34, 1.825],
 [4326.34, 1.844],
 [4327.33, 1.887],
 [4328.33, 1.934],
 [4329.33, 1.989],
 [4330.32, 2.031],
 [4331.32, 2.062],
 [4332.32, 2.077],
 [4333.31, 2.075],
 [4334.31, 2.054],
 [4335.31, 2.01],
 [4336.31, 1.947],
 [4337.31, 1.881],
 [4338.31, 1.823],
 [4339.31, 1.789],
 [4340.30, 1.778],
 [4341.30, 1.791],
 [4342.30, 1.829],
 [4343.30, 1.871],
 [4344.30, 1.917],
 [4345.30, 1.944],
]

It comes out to -4.0 Ang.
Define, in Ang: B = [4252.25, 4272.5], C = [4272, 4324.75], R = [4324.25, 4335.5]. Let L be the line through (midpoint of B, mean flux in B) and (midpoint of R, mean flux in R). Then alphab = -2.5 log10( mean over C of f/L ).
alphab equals 0.10 mag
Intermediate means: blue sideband 1.78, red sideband 1.97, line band 1.71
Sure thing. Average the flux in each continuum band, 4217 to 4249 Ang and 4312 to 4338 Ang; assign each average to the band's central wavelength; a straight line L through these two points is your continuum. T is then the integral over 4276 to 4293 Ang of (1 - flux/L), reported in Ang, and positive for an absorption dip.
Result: 0.68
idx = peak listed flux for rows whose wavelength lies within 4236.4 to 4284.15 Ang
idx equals 2.043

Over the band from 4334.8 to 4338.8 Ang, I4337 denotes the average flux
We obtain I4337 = 1.91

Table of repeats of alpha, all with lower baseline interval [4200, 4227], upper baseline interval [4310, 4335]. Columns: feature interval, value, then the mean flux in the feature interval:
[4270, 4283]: 0.16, 1.84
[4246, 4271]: 0.74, 1.79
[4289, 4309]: 4.11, 1.5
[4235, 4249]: -1.05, 1.97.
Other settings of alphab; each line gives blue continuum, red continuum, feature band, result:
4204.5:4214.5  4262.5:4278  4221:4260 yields 0.014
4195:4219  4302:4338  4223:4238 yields 0.043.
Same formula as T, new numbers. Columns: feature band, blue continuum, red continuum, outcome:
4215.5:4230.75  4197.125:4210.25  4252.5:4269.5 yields 0.4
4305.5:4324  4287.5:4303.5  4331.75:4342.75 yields -0.3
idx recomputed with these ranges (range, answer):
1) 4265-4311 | 1.914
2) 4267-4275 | 1.879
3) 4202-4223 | 1.876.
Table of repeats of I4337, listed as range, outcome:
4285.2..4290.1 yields 1.8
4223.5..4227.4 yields 1.63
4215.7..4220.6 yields 1.86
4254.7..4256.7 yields 1.69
